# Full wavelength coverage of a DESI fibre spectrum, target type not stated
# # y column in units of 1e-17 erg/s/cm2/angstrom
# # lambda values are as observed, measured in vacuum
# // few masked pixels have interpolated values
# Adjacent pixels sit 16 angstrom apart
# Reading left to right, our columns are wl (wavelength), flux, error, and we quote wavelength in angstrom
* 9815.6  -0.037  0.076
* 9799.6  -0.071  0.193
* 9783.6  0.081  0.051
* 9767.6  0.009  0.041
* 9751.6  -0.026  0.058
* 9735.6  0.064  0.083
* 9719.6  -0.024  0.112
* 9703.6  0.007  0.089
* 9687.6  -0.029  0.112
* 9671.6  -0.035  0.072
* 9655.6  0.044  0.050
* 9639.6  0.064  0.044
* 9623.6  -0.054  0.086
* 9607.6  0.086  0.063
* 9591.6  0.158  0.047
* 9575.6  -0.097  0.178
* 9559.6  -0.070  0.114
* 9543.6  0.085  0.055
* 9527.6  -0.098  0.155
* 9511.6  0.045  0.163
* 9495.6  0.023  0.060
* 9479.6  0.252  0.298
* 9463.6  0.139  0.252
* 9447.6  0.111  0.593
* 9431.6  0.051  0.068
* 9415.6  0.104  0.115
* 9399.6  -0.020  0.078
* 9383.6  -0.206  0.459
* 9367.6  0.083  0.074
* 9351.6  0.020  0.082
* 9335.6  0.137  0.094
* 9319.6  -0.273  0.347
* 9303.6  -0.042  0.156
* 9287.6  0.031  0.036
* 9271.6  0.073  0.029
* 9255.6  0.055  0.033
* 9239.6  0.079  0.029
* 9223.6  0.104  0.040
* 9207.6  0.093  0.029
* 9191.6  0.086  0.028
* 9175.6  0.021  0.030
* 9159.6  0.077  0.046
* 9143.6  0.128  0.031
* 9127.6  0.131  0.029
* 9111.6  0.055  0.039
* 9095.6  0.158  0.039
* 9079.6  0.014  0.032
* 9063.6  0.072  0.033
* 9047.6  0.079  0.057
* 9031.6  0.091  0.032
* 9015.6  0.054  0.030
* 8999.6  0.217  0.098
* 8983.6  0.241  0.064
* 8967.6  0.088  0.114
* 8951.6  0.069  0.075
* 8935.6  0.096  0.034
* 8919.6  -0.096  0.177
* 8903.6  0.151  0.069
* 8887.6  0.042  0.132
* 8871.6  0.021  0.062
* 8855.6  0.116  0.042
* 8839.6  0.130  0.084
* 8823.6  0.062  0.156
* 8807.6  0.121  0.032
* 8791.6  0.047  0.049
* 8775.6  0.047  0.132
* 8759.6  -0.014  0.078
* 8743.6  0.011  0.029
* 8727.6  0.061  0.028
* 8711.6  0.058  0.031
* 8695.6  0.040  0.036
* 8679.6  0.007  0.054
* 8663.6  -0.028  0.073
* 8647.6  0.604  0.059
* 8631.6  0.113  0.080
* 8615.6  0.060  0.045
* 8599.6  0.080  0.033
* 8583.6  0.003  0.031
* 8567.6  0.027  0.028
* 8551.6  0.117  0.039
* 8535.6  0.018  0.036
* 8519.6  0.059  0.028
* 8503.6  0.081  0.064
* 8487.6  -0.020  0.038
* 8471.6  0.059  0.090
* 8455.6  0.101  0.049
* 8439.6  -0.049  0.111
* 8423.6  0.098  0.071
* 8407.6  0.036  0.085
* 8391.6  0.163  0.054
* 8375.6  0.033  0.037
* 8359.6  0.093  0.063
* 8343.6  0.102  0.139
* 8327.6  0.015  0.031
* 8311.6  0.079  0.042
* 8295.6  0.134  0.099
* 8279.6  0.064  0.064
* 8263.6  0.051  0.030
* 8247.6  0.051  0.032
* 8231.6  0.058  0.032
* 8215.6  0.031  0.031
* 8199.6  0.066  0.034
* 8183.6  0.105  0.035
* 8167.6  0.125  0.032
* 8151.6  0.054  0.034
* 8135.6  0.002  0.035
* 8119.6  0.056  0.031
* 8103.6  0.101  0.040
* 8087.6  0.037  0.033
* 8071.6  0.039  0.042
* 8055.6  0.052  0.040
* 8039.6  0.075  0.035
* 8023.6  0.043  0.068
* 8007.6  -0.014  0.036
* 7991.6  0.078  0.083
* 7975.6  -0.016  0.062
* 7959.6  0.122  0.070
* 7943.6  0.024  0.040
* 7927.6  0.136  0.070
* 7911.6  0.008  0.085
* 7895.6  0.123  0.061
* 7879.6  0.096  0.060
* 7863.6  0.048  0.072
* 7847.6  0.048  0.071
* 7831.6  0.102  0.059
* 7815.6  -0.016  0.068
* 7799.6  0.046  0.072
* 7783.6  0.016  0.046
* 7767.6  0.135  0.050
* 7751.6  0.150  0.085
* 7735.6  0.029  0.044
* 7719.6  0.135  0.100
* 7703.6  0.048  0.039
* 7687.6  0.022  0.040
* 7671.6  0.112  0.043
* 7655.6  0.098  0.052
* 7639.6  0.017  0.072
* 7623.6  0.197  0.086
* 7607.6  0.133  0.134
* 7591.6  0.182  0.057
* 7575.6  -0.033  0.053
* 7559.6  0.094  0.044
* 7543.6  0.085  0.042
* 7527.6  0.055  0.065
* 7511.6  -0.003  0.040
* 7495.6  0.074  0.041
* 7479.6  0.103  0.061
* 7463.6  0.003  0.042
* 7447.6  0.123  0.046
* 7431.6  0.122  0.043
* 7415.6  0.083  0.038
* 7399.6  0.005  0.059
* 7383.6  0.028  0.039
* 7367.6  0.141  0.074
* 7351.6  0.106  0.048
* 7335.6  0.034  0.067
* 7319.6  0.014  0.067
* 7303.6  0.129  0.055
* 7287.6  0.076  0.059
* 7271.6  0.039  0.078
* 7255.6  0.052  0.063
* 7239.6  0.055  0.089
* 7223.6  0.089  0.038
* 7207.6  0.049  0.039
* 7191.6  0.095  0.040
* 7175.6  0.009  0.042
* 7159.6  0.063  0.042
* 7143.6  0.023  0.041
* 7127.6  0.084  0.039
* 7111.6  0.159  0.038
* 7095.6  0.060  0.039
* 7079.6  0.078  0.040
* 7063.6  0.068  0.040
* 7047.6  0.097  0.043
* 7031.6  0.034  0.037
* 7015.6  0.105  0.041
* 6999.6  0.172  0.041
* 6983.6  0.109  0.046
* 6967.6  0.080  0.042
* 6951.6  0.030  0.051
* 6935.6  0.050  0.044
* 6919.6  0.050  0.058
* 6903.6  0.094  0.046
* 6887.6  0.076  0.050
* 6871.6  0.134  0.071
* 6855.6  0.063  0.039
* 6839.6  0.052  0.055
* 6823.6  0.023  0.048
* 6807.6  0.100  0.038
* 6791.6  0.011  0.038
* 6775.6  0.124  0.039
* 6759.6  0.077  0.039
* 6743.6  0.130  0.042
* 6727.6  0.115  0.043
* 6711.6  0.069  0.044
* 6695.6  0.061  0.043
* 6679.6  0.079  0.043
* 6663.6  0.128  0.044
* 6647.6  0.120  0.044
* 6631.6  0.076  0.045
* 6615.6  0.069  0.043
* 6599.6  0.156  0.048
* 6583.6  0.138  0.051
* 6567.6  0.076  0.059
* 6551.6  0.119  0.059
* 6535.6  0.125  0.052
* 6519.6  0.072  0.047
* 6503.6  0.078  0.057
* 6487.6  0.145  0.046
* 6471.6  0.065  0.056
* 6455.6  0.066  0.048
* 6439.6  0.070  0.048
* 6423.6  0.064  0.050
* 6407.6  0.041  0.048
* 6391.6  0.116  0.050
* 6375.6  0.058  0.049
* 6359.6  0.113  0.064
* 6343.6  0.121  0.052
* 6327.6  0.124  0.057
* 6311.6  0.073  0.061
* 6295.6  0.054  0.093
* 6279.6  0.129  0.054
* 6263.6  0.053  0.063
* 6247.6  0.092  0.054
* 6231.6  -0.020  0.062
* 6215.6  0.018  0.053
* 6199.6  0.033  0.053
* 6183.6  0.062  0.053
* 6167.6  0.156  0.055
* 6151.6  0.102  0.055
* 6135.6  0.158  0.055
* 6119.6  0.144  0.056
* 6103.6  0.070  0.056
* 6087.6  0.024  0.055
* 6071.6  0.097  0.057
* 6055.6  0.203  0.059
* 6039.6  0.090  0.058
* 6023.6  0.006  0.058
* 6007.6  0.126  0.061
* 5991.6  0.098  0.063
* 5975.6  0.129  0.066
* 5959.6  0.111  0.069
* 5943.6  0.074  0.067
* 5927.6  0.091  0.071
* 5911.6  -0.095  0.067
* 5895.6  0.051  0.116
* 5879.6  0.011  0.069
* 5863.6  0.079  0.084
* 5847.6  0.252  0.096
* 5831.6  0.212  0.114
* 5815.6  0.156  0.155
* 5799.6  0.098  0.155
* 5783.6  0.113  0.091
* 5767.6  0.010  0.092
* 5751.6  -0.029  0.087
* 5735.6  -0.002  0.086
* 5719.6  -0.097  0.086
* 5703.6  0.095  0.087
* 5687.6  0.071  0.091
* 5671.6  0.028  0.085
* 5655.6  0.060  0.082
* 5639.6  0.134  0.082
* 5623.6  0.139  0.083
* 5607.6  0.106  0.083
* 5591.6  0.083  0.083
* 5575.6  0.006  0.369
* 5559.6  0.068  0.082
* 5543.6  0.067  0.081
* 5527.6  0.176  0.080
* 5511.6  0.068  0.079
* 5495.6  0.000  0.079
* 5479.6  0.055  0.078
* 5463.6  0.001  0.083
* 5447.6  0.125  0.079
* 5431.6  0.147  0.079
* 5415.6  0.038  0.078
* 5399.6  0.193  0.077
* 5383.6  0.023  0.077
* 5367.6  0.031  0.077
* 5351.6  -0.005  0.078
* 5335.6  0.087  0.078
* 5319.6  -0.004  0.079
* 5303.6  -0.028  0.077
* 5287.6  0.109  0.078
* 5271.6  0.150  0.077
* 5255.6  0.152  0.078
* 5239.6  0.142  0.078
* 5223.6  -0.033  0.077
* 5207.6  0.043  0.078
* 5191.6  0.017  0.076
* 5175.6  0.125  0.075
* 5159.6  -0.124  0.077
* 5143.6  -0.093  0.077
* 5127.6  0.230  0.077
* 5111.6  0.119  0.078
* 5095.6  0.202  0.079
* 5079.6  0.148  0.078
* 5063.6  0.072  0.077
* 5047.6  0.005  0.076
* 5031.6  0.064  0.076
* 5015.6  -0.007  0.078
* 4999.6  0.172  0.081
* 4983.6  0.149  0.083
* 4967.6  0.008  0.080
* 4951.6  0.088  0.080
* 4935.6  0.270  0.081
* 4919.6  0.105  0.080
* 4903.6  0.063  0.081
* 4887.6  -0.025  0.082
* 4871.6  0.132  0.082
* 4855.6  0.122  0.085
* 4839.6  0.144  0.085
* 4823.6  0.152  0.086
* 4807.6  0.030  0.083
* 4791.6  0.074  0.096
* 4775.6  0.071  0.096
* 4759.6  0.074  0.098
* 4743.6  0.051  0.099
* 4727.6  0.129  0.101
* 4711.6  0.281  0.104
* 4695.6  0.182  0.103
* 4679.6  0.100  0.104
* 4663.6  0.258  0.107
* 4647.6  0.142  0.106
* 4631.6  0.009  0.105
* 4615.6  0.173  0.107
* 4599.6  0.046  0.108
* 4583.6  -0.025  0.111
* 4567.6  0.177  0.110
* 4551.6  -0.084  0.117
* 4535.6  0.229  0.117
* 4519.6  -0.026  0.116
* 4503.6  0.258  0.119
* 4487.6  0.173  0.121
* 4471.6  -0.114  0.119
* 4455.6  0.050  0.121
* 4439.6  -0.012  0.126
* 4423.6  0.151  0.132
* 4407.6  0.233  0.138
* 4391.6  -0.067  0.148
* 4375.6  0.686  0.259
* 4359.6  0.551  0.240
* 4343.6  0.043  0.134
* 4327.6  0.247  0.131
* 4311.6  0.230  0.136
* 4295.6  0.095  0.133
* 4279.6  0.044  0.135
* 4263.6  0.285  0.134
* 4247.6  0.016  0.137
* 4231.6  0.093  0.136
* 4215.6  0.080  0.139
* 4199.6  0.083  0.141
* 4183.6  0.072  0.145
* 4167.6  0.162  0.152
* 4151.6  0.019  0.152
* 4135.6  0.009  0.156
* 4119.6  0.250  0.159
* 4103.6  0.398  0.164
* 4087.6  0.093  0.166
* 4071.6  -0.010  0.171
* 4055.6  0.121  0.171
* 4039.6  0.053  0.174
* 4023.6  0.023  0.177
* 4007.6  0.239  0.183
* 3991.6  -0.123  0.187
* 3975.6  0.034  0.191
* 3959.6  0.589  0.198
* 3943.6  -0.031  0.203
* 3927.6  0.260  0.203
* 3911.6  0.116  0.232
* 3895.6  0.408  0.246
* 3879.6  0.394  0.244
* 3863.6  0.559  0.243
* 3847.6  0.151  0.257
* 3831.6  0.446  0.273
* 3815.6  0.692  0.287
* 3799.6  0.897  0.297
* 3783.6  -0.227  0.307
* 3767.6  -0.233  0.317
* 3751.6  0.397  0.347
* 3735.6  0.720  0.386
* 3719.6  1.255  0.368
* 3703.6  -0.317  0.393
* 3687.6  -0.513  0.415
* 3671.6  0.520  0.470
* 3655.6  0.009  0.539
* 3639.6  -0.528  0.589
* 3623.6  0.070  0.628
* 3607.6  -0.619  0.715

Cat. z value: 1.32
